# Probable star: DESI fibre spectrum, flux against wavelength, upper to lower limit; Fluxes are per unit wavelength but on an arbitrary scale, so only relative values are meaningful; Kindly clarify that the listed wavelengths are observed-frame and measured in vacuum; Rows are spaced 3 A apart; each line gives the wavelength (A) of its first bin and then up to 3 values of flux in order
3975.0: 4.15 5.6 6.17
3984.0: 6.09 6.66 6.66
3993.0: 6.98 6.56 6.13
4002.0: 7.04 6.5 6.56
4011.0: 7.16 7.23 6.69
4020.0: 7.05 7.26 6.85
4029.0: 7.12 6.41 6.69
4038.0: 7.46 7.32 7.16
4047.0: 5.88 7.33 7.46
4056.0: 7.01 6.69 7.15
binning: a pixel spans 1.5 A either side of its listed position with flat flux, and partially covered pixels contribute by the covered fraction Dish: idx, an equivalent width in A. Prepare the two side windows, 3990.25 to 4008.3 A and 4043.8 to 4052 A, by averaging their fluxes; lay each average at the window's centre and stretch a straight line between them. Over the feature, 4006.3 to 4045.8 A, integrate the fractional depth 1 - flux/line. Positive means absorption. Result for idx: -1.62 A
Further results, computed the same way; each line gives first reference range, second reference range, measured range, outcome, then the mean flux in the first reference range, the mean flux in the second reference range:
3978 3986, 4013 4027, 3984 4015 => -1.0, 6.06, 7.01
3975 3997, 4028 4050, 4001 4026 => -1.4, 6.23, 6.89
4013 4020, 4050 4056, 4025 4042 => 0.4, 6.96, 7.32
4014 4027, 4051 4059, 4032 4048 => 0.4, 7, 7.14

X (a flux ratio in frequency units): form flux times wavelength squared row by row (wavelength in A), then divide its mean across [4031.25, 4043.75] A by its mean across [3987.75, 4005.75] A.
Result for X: 1.1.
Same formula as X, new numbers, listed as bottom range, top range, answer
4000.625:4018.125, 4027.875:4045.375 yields 1.04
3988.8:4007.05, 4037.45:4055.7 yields 1.09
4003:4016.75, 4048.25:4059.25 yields 1.07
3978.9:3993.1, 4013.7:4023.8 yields 1.11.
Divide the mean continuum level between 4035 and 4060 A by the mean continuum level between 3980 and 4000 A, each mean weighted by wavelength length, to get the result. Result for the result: 1.1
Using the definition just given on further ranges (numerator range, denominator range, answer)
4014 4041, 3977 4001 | 1.09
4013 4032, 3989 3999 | 1.05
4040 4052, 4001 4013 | 1.02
